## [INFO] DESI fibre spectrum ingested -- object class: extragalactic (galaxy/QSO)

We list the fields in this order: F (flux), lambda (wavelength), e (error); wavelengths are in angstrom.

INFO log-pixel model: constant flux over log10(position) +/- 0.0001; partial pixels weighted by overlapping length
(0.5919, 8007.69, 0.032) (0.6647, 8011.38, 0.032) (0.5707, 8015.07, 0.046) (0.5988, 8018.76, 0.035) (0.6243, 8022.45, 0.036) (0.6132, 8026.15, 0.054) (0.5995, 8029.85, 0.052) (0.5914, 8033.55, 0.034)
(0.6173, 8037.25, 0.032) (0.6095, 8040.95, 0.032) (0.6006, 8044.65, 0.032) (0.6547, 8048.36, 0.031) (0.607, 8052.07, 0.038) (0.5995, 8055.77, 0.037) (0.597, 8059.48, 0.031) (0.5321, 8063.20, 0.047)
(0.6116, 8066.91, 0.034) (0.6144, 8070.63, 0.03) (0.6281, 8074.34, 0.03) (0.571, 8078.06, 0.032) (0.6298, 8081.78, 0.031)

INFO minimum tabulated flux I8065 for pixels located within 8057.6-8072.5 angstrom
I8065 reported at 0.5321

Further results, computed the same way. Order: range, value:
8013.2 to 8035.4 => 0.5707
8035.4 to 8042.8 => 0.6095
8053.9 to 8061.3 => 0.597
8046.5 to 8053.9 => 0.607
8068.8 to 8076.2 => 0.6144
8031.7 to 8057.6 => 0.5914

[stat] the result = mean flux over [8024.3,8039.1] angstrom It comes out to 0.605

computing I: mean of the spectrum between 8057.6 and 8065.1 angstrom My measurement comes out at 0.565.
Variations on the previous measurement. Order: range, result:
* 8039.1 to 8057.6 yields 0.614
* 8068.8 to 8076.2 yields 0.622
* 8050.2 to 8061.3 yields 0.602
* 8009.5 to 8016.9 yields 0.618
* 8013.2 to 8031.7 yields 0.601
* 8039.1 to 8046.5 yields 0.605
